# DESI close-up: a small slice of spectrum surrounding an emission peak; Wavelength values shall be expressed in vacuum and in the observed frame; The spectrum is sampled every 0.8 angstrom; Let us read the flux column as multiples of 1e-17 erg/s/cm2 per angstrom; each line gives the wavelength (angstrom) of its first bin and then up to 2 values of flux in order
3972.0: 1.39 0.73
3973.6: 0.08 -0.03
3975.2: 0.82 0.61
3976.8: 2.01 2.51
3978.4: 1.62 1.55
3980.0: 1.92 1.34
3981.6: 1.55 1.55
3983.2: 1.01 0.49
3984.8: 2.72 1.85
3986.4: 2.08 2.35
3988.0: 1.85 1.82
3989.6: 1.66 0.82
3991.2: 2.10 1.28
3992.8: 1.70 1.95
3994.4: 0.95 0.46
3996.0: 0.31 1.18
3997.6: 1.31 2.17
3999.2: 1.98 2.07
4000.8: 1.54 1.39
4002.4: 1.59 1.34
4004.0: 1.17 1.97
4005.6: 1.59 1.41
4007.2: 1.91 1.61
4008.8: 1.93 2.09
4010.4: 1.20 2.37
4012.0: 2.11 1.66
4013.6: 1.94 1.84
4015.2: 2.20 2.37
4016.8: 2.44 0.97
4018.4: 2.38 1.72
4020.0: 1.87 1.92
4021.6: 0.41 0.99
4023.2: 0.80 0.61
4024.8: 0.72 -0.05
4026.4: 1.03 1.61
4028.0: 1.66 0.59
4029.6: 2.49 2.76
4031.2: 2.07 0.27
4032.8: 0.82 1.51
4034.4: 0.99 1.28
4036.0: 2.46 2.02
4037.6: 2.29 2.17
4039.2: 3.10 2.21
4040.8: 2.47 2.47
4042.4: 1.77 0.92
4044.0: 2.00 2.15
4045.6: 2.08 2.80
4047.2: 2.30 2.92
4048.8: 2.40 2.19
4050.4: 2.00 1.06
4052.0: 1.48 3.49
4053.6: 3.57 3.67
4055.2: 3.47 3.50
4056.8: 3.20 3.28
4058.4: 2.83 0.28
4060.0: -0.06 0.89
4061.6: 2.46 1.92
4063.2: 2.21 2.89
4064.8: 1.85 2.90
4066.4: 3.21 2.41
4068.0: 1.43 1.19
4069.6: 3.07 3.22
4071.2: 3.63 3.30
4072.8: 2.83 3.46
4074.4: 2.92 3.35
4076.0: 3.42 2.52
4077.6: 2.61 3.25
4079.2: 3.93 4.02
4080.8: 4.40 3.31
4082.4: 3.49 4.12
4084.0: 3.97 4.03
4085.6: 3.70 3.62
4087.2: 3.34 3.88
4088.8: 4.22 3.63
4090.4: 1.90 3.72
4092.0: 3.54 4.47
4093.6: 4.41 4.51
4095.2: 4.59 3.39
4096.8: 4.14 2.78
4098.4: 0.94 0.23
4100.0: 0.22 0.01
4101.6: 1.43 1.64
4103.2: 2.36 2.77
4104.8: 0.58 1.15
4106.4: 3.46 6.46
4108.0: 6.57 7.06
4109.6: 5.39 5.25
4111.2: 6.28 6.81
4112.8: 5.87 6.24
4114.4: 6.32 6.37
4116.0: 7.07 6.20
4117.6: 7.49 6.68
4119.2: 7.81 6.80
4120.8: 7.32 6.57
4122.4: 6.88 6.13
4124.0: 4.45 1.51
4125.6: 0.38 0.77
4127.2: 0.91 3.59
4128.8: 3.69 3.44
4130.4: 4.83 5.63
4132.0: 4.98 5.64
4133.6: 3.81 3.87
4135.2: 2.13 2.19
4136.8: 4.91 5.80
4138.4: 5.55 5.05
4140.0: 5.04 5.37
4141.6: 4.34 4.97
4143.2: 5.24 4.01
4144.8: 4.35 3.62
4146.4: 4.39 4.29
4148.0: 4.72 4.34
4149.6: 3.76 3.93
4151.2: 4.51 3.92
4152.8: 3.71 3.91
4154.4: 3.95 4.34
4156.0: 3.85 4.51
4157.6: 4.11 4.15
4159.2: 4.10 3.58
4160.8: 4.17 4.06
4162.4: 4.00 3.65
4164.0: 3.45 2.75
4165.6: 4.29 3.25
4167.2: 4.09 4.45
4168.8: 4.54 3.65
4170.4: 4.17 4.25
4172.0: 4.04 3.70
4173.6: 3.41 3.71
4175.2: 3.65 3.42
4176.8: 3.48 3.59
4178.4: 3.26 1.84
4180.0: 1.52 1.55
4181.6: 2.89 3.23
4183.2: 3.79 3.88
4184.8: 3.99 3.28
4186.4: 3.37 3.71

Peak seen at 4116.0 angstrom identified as Lyman alpha 1216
